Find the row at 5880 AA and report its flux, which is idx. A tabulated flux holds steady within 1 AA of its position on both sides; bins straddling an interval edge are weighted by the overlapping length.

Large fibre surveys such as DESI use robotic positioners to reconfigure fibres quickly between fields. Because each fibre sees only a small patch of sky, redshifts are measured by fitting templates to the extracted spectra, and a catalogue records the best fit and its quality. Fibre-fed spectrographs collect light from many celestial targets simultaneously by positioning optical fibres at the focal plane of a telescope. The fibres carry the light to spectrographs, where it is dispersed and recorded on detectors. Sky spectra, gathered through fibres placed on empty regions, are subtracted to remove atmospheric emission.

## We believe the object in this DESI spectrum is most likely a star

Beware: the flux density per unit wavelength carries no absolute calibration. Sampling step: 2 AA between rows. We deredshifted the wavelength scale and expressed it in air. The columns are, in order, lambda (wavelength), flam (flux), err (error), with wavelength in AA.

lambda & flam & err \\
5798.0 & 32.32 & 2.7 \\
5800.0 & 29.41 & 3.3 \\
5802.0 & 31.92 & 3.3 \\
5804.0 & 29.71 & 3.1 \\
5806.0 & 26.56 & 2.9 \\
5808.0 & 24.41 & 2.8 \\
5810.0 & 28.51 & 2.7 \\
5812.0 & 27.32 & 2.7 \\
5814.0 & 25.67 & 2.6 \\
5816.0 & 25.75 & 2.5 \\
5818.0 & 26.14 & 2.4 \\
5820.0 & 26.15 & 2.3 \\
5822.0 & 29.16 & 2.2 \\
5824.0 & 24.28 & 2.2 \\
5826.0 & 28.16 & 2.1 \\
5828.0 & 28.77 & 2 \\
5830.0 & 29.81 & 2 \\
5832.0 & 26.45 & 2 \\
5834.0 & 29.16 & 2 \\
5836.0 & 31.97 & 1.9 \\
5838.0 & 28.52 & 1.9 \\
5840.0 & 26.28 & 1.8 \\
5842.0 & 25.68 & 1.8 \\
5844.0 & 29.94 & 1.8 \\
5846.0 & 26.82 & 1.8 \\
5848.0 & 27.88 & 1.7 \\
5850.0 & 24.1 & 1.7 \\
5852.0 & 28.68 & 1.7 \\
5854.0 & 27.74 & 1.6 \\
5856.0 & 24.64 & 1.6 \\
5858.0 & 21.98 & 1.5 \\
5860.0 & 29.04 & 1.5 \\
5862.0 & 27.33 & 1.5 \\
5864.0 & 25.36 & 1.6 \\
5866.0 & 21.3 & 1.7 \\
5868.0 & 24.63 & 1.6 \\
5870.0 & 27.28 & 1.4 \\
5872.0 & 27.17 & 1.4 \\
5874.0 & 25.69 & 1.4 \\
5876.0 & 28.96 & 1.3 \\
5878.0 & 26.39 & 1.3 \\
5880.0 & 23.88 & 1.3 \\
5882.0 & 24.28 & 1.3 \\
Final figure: 23.88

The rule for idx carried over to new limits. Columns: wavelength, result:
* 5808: 24.41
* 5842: 25.68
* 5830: 29.81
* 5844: 29.94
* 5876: 28.96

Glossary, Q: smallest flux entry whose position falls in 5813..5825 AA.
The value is 24.28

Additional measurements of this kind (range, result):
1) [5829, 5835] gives 26.45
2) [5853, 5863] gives 21.98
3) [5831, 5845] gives 25.68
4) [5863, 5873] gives 21.3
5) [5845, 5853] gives 24.1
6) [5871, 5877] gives 25.69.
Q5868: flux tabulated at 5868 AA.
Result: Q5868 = 24.63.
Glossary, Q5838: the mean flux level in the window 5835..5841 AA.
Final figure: 28.9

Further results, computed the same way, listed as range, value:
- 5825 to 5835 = 28.5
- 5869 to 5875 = 26.7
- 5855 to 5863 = 25.7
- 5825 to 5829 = 28.5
